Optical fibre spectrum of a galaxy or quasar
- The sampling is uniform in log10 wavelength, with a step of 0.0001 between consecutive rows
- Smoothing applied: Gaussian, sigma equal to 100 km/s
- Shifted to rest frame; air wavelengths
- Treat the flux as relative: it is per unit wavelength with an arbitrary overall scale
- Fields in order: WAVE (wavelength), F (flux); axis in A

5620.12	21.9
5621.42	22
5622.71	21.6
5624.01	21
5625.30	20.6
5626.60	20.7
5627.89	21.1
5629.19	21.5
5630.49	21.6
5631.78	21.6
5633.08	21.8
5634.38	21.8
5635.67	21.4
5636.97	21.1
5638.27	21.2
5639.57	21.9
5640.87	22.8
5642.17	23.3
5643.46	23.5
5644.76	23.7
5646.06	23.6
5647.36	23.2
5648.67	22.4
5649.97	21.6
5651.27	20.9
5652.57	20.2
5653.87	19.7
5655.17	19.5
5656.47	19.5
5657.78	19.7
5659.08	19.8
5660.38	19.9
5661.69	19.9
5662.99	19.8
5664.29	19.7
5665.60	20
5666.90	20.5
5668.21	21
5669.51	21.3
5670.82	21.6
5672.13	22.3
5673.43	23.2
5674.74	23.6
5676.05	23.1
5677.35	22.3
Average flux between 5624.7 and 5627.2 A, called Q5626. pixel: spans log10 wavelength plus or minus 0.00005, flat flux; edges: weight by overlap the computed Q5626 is 20.6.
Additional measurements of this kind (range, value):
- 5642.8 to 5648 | 23.5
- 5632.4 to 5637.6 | 21.5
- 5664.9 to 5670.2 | 20.7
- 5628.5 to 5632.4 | 21.6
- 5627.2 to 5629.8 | 21.3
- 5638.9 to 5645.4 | 23.1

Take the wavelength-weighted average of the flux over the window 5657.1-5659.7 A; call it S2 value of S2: 19.7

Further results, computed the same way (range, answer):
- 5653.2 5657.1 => 19.6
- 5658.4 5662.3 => 19.9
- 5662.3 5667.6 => 20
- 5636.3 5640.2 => 21.4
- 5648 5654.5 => 21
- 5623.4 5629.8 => 21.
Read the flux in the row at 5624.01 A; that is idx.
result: 21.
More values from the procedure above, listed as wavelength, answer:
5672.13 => 22.3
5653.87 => 19.7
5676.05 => 23.1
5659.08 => 19.8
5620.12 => 21.9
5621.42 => 22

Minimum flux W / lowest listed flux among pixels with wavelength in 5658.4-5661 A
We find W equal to 19.8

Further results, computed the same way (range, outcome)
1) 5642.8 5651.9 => 20.9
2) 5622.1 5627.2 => 20.6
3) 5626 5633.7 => 20.7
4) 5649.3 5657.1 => 19.5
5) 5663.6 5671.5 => 19.7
